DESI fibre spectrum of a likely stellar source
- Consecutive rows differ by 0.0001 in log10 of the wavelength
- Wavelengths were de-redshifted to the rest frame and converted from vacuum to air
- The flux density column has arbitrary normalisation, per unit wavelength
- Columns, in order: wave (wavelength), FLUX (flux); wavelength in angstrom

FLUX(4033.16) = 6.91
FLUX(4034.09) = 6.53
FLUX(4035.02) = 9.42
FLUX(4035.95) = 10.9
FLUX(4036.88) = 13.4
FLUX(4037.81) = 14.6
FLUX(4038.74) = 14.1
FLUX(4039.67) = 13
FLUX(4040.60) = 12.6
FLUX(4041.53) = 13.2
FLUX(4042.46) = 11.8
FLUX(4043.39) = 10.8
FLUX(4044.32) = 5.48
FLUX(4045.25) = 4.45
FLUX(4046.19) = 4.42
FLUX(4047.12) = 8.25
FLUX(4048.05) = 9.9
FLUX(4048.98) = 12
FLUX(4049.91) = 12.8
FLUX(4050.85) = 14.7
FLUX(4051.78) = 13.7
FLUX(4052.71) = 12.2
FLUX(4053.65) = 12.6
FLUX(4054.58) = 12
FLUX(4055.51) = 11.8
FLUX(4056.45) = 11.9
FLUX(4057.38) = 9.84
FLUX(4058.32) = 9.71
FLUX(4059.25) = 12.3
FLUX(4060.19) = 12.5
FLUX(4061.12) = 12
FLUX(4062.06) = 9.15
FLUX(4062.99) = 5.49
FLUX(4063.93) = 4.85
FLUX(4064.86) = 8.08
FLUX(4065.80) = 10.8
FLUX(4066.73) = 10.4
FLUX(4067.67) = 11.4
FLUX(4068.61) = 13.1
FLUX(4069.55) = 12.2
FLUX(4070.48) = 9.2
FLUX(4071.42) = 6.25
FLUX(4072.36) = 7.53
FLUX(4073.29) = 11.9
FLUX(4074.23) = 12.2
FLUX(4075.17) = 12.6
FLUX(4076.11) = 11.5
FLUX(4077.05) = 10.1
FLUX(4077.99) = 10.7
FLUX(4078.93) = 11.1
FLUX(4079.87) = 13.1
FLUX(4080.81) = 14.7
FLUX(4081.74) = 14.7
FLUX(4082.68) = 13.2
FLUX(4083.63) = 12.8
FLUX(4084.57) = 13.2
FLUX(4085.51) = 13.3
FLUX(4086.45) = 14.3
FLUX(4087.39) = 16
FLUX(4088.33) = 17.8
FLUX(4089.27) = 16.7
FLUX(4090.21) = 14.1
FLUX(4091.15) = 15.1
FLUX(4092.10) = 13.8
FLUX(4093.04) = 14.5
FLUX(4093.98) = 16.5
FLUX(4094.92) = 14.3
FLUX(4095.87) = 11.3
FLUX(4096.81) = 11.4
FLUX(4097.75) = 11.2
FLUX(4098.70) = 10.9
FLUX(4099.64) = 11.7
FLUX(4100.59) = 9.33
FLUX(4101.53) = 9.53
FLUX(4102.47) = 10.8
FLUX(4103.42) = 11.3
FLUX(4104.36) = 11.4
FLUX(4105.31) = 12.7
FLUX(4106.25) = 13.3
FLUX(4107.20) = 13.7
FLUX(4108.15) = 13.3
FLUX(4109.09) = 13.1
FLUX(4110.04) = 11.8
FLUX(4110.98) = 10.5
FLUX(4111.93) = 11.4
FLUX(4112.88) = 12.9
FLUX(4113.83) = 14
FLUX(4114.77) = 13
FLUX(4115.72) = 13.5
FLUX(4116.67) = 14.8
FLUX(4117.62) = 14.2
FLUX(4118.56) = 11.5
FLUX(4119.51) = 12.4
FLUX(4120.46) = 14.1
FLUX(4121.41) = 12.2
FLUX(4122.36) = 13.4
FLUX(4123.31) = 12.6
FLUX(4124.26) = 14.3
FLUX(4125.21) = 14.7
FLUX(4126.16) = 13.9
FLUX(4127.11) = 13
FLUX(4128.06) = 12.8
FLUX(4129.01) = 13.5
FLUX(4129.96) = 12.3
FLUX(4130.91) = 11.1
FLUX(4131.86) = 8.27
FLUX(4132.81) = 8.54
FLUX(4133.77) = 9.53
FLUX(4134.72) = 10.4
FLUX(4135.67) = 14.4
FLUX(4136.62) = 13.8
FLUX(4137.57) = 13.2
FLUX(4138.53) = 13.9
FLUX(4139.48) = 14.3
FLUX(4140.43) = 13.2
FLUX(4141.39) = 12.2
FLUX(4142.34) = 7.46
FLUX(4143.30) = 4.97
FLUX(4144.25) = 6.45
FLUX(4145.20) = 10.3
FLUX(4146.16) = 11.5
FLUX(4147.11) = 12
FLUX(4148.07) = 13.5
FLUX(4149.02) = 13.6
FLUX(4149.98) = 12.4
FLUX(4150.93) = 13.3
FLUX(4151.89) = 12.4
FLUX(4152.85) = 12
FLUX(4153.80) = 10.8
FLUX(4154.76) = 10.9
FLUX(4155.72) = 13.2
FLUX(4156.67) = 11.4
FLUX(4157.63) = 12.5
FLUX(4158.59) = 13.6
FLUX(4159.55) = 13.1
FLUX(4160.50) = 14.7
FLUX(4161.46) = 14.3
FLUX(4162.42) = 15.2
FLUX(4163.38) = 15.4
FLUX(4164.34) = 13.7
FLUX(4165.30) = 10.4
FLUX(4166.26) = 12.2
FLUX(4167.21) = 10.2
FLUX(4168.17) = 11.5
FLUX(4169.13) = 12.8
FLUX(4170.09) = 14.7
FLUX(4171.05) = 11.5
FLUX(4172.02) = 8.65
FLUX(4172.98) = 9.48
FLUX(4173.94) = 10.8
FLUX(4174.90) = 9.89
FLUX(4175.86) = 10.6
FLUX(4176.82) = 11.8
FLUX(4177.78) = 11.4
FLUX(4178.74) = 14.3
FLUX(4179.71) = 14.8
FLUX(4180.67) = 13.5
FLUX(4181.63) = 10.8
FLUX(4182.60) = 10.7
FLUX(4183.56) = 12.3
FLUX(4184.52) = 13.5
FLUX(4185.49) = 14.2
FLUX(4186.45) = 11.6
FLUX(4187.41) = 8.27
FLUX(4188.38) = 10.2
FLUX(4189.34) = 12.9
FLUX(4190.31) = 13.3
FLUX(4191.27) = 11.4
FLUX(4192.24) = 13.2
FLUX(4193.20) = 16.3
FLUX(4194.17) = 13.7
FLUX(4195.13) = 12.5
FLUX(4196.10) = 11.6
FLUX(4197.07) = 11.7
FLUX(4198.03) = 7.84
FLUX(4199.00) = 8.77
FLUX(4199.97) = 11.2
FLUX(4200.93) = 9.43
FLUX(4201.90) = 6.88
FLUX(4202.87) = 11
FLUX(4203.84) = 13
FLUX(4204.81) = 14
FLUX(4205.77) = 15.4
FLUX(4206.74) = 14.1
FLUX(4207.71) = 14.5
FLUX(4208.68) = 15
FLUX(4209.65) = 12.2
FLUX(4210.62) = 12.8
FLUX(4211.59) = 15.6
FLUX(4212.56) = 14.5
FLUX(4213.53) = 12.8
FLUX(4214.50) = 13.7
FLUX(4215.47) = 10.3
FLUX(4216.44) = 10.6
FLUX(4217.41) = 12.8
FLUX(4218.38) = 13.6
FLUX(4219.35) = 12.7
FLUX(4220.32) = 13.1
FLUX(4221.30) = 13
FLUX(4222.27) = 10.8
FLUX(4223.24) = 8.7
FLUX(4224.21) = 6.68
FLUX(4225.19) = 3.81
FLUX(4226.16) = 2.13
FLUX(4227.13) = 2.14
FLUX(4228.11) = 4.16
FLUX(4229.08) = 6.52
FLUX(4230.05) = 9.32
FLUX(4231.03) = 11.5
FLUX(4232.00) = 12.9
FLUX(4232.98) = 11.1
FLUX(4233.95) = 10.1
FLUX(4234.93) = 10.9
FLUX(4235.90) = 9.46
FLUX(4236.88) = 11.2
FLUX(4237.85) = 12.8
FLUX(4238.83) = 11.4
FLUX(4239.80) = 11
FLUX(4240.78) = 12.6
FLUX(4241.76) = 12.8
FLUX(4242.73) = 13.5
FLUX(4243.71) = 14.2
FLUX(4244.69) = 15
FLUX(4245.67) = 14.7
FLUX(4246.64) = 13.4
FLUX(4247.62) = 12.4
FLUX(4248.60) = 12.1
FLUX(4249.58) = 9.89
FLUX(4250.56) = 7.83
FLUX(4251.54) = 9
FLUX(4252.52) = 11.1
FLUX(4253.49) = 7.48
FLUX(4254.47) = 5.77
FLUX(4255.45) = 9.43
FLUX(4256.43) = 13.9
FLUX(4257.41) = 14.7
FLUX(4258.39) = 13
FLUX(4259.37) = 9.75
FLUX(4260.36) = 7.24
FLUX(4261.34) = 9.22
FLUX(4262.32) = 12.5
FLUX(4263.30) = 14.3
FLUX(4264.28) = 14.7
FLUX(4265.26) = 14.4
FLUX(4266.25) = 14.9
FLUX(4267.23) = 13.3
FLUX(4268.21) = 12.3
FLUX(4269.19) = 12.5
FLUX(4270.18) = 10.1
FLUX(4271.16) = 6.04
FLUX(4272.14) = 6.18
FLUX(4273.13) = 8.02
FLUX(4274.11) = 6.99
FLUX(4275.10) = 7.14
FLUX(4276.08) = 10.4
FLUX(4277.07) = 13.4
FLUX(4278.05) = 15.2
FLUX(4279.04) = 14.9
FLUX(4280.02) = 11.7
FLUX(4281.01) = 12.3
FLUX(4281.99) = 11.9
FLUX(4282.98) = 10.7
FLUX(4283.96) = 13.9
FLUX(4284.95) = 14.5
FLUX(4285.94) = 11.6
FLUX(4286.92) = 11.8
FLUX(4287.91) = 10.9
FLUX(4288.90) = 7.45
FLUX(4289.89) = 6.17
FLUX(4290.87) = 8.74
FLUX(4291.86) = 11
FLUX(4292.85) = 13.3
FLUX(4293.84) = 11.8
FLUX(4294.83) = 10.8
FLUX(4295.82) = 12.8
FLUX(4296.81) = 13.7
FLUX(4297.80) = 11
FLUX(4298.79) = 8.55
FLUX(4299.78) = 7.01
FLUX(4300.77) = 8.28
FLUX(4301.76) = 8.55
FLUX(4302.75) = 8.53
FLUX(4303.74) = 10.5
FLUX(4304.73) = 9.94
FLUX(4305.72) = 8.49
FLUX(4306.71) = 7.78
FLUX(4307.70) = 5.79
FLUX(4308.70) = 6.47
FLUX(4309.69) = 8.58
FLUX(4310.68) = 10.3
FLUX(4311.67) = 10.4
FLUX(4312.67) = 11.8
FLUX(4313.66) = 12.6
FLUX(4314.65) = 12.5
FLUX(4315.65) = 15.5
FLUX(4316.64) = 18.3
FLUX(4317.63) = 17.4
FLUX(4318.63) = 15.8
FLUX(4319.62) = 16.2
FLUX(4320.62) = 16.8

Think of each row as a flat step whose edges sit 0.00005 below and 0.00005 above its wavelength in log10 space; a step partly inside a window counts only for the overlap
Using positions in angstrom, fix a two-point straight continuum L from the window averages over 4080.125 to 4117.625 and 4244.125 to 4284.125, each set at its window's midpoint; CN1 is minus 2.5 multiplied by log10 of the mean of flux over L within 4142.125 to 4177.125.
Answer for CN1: 0.06 mag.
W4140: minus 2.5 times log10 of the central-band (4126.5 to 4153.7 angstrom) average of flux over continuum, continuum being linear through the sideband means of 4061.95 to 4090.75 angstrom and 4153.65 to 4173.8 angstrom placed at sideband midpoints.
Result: 0.06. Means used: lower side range 11.7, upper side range 12.4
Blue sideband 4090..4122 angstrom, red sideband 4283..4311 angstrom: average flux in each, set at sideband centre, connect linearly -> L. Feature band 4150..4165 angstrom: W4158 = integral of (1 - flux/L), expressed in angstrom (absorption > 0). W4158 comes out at -1.4 angstrom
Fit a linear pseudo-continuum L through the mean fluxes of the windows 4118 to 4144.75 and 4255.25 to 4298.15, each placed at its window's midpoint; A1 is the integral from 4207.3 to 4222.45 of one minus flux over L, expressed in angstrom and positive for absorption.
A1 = -1.88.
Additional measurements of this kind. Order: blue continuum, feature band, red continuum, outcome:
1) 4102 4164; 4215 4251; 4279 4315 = 1.9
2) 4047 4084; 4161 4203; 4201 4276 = -2.8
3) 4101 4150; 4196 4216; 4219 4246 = -2.8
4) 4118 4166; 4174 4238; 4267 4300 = 1.7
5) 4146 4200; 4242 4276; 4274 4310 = -0.6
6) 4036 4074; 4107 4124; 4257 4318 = -3.4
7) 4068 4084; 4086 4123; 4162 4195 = -4.0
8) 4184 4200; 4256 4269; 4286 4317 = -2.1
